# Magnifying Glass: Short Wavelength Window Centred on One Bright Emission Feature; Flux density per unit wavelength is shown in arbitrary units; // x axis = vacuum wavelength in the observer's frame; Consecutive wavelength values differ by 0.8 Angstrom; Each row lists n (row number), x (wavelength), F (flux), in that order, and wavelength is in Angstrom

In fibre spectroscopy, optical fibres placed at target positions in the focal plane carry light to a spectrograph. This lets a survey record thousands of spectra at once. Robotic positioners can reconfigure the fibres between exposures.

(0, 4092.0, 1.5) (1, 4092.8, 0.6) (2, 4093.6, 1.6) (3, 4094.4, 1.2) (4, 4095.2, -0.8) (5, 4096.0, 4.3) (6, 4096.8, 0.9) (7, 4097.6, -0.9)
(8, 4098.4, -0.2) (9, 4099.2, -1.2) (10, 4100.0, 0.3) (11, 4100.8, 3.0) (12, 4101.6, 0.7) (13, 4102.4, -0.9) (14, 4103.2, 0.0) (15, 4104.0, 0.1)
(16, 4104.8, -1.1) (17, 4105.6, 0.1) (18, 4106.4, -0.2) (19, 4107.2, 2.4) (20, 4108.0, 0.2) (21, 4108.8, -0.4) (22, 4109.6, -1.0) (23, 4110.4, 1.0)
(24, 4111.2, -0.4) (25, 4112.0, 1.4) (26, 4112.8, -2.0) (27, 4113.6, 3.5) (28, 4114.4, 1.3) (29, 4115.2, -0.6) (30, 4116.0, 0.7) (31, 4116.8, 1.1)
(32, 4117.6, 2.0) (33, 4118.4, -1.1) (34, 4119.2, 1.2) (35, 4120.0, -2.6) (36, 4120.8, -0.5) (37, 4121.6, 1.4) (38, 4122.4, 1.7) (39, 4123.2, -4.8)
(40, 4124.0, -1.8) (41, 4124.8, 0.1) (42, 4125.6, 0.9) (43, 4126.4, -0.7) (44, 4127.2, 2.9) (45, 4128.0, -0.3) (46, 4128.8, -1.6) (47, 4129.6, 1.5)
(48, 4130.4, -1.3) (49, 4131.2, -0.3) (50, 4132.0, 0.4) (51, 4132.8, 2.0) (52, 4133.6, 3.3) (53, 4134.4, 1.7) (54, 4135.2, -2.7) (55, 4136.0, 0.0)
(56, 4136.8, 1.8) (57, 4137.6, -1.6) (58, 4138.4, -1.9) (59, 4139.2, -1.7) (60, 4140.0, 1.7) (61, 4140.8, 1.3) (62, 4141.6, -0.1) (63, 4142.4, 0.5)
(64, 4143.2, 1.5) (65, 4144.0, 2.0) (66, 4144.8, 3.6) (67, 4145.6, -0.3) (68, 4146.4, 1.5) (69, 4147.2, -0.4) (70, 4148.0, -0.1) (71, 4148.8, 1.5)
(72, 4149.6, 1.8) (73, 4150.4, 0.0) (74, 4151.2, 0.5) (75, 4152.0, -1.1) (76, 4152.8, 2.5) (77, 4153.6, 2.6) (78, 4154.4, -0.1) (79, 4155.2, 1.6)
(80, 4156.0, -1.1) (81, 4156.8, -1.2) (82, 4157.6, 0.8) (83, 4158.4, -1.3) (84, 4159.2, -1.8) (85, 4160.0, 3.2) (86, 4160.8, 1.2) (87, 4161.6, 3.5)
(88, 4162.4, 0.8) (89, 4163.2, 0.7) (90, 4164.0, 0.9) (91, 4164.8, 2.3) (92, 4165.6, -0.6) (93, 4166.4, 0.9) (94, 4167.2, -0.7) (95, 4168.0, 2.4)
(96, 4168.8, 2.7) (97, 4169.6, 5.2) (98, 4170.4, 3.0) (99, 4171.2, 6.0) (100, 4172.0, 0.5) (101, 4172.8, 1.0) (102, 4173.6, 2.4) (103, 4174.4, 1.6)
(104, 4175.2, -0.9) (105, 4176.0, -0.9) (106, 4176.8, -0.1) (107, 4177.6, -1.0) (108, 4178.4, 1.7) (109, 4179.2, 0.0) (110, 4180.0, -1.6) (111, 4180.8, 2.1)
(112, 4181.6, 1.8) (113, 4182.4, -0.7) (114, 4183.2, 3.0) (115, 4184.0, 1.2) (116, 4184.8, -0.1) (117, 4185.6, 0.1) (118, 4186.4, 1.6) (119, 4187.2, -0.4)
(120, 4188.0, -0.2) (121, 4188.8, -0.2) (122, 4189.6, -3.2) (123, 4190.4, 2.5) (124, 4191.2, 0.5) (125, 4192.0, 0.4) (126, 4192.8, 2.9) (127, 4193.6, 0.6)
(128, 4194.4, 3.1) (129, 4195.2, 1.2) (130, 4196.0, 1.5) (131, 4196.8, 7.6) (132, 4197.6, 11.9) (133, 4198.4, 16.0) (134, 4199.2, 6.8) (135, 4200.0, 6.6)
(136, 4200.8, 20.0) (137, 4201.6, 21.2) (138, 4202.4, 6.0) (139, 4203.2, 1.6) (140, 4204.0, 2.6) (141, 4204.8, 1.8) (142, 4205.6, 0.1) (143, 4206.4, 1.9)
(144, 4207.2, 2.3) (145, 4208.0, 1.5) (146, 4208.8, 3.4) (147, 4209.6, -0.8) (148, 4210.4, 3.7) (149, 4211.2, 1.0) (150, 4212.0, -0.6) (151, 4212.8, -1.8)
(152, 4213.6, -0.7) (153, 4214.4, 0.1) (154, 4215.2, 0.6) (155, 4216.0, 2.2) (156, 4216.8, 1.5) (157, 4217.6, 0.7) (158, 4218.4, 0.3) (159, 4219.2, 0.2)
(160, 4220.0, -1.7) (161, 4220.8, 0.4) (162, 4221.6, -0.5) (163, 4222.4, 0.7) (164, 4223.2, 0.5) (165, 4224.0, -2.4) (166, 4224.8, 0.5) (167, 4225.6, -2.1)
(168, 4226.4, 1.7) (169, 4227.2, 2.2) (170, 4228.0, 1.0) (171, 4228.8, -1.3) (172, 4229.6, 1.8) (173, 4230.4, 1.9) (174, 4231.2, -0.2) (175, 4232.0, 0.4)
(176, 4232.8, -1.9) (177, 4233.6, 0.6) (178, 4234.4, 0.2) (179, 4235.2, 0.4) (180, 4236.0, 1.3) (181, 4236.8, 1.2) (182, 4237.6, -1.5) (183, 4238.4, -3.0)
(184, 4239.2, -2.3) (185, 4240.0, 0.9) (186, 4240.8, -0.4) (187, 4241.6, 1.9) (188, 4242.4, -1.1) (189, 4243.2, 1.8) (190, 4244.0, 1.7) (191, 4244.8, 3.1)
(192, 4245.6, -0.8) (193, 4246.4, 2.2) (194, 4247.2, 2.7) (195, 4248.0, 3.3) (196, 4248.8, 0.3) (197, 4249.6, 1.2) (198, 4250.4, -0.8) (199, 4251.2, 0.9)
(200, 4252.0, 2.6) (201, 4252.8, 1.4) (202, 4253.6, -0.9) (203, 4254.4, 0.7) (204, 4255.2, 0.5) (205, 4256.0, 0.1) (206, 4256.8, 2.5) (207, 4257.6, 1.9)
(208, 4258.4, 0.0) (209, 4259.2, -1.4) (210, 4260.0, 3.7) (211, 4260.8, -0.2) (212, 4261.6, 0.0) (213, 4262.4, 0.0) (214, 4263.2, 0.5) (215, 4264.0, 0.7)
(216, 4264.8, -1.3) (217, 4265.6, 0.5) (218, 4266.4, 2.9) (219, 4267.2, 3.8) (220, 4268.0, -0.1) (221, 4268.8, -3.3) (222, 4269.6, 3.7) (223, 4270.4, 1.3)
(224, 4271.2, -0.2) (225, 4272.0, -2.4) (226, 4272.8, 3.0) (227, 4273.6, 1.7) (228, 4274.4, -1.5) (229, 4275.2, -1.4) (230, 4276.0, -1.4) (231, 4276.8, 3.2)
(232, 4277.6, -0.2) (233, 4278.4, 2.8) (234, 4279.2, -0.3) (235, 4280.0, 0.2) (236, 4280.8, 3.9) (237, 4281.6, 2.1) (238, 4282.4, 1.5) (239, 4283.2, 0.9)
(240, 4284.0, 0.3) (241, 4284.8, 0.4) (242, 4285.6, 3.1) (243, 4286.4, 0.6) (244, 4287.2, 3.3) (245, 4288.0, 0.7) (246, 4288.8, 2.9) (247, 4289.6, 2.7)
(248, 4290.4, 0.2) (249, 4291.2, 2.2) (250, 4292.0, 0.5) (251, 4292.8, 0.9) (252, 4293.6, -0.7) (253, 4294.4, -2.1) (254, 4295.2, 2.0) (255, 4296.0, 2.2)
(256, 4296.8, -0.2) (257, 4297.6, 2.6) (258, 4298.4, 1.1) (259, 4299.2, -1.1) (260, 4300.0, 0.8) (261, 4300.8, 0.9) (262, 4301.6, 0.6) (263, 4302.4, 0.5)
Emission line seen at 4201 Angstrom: [O II] 3727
